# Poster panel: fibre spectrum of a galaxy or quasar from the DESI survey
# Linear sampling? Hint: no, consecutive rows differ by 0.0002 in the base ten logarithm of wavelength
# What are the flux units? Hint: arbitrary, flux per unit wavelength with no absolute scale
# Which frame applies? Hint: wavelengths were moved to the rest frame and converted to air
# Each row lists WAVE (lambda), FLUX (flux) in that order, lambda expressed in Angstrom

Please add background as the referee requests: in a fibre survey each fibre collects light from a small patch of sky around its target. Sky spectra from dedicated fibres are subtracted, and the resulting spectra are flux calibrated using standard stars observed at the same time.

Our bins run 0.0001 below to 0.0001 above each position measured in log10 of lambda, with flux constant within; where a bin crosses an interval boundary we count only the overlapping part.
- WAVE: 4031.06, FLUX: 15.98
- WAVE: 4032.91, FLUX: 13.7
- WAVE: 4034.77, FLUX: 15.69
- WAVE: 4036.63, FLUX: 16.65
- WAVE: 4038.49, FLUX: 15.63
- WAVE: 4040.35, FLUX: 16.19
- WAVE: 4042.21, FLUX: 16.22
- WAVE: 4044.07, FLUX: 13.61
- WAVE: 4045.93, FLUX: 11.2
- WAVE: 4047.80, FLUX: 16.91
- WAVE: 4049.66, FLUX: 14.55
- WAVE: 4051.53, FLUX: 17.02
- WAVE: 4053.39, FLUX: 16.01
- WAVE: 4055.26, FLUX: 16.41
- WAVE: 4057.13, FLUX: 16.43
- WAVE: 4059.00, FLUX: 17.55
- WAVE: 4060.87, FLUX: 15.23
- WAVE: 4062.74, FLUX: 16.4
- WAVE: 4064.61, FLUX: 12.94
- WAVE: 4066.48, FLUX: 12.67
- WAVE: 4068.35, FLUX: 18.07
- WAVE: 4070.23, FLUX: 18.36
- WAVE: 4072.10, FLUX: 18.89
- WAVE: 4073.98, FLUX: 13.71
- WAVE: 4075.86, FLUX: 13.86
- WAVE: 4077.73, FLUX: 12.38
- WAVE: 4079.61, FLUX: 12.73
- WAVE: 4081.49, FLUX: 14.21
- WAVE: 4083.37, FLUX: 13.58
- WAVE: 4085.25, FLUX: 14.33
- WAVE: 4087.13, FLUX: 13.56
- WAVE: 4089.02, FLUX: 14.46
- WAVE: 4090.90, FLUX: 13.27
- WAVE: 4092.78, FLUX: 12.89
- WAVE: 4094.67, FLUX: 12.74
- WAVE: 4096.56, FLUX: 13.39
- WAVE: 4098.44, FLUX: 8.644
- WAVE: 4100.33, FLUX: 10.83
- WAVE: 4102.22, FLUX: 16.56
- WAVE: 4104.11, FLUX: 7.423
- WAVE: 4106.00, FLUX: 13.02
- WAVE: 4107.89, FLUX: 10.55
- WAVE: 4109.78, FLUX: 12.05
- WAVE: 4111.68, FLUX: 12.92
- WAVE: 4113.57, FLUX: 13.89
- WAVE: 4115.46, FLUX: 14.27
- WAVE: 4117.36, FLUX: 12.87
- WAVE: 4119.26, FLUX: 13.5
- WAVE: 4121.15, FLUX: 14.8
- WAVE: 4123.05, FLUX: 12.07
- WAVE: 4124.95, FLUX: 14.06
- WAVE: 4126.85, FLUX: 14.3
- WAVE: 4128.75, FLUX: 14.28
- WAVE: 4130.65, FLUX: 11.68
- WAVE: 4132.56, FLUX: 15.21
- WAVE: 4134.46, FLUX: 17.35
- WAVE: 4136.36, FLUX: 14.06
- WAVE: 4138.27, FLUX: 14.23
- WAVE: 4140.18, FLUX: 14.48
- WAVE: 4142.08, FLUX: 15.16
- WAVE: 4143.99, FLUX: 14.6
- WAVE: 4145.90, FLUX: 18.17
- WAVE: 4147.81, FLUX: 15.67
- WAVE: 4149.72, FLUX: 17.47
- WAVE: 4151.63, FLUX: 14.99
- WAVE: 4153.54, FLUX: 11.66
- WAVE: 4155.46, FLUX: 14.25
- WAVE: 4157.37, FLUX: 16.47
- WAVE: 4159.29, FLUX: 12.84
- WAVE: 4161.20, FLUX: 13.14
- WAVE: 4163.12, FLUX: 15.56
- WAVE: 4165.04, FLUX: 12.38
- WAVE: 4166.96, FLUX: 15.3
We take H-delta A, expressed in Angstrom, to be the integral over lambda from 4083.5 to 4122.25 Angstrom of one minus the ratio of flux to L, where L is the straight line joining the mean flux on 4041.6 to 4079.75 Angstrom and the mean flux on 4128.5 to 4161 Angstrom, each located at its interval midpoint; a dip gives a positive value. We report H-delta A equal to 5.83 Angstrom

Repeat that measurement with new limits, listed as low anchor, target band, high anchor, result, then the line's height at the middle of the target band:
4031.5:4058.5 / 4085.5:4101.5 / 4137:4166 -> 2.68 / 15.1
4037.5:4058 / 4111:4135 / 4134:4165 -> 1.83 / 15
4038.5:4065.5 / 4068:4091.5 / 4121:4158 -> 0.91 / 15.2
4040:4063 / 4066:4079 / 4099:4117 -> -0.92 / 14.4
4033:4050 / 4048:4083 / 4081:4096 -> -2.56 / 14.3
